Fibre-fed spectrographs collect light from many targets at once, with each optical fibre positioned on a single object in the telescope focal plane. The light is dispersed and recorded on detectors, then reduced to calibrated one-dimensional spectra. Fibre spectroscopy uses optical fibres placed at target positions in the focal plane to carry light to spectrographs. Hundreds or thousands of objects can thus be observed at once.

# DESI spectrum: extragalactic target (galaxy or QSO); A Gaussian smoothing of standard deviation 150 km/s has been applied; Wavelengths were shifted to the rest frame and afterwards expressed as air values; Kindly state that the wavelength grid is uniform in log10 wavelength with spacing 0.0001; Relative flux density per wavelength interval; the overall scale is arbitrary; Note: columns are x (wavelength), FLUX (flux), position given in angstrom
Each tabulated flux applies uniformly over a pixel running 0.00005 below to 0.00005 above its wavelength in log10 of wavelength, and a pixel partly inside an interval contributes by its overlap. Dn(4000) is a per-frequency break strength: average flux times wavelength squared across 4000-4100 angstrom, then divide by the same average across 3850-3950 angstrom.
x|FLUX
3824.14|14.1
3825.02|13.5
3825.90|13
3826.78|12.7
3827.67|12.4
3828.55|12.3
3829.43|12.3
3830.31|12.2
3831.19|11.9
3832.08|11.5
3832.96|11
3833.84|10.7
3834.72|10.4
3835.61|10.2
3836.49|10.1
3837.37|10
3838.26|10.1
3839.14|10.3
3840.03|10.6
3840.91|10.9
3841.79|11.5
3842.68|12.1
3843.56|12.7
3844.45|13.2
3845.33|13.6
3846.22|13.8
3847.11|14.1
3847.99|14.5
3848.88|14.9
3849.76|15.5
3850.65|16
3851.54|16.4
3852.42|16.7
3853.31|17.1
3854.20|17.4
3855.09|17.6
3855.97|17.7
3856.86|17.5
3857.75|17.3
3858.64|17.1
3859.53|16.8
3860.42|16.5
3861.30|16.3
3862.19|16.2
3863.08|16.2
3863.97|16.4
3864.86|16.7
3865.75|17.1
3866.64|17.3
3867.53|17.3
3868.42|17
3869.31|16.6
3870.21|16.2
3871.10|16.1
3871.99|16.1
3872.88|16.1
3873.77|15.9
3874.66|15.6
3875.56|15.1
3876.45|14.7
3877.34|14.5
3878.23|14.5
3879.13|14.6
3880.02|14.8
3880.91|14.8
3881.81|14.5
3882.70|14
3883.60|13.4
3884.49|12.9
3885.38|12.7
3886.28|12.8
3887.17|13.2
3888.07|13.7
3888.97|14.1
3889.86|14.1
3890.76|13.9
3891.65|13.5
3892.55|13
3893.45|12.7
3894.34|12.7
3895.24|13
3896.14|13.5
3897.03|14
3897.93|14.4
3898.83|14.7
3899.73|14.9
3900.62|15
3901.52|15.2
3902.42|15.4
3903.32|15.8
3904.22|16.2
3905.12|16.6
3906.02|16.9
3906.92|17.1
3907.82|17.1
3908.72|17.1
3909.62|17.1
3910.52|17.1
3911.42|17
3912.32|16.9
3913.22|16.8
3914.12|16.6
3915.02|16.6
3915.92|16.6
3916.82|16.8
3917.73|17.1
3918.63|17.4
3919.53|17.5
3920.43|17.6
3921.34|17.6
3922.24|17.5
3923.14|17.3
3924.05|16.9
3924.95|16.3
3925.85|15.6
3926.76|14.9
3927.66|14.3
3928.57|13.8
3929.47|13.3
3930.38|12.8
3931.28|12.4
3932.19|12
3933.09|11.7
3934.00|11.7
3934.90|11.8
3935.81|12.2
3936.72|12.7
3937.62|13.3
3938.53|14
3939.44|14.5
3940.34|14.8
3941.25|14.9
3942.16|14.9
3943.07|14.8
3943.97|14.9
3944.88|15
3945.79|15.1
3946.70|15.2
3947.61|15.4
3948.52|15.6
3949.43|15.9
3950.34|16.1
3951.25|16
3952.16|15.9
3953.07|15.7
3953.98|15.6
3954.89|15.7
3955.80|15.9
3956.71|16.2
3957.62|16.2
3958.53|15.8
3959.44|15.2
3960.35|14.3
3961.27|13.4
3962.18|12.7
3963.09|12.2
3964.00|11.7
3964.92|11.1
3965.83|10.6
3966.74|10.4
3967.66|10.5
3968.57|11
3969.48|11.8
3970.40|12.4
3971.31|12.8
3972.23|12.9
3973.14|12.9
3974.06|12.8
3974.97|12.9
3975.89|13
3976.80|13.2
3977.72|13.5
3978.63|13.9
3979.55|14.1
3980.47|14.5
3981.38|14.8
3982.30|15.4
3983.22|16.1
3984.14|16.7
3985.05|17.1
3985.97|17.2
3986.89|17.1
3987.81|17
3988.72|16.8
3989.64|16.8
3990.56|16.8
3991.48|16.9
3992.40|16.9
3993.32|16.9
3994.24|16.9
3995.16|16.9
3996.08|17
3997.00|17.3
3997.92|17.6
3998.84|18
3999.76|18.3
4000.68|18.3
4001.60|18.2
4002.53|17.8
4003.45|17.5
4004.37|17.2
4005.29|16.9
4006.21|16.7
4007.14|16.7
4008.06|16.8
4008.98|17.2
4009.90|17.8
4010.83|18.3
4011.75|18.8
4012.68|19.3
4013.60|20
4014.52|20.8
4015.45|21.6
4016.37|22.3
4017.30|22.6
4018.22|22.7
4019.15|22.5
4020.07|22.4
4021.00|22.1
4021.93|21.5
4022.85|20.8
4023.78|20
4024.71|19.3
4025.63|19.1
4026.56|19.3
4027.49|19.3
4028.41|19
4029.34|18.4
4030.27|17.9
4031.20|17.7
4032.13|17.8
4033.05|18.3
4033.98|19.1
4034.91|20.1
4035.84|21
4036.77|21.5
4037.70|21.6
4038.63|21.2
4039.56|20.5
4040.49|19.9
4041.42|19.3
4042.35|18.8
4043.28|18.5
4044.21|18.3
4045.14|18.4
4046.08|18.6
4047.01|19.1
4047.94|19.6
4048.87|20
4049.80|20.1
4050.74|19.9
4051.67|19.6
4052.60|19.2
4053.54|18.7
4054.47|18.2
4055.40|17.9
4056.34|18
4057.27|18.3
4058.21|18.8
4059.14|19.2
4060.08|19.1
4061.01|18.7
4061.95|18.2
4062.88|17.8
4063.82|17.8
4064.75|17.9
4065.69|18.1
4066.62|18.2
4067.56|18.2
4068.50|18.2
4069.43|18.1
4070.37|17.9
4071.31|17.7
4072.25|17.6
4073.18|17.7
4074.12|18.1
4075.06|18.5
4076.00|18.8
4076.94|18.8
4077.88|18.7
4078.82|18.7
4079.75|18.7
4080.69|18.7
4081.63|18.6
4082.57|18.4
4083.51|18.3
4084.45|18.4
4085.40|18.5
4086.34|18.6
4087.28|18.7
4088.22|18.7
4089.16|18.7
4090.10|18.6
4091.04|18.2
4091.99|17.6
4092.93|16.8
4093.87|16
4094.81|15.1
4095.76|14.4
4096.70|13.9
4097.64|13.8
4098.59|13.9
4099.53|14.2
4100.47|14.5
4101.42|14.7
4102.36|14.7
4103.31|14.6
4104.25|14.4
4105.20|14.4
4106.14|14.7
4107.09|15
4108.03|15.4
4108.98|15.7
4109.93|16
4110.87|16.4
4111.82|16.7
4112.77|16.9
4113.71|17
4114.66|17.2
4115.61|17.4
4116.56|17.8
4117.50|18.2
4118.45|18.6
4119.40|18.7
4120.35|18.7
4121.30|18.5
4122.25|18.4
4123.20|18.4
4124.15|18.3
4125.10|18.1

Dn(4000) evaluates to 1.31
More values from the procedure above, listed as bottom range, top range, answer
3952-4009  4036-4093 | 1.28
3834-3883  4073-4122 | 1.29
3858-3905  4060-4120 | 1.27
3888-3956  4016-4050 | 1.39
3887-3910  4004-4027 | 1.41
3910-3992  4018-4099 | 1.33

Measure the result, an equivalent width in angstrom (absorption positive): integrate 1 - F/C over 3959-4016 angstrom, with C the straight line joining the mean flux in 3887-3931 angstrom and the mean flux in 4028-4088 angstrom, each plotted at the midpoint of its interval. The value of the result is 5.4 angstrom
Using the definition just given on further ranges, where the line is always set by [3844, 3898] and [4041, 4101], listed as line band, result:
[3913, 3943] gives 1.9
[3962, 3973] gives 3.2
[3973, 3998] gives 1.7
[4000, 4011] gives -0.2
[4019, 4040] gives -3.1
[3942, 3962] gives 1.2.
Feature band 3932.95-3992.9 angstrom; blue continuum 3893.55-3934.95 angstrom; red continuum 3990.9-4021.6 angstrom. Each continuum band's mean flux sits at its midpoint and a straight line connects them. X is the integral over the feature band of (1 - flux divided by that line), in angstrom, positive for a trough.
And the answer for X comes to 9.8 angstrom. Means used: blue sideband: 15.5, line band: 14.4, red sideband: 18.7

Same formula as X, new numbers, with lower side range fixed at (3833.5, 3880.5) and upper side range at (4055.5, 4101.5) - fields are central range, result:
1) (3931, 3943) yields 2.0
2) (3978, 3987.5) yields 0.4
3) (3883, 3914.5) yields 1.0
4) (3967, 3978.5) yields 2.7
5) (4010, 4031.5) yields -4.2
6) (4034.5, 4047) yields -1.9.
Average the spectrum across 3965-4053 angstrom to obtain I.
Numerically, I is 17.6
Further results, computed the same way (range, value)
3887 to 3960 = 15.1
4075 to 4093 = 18.5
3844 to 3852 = 14.7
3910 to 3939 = 15.2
